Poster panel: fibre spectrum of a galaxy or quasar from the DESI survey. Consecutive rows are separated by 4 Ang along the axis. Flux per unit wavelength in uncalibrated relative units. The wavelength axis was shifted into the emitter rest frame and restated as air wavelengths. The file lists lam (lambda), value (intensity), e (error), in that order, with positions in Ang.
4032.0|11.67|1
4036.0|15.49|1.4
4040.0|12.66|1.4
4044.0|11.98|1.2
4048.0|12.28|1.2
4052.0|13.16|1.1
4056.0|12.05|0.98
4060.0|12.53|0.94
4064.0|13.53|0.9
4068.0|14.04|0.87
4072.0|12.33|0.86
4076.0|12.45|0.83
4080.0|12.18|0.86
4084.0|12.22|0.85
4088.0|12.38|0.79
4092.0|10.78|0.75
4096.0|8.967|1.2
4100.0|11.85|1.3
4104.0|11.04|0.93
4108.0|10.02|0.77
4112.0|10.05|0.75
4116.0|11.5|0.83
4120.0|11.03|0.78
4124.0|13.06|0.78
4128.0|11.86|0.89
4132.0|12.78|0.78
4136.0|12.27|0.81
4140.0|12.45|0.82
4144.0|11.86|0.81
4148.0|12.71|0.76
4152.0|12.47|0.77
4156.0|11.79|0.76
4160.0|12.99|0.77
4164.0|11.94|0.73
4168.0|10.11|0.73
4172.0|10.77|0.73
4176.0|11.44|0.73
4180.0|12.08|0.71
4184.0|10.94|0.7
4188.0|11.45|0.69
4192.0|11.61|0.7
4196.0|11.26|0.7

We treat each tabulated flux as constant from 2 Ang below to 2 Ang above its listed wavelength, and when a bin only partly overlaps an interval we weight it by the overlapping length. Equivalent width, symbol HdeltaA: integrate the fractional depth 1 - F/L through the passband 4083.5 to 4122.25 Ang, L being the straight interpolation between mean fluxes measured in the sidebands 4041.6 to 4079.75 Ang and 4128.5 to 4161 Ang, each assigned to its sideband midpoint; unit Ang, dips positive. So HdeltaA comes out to 4.9 Ang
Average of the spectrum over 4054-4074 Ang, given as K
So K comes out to 12.9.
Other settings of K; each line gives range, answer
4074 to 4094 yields 12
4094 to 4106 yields 10.6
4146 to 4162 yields 12.5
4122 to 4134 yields 12.6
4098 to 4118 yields 10.9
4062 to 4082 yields 12.9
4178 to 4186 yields 11.5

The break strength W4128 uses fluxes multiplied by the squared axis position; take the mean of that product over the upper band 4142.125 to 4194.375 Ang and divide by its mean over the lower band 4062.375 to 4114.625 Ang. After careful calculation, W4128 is 1.04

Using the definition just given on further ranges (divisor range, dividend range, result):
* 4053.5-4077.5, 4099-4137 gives 0.92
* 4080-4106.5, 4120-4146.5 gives 1.11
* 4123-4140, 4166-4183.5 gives 0.91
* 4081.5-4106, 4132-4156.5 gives 1.13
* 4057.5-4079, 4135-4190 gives 0.96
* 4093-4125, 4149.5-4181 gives 1.11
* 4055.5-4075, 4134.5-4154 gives 0.99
